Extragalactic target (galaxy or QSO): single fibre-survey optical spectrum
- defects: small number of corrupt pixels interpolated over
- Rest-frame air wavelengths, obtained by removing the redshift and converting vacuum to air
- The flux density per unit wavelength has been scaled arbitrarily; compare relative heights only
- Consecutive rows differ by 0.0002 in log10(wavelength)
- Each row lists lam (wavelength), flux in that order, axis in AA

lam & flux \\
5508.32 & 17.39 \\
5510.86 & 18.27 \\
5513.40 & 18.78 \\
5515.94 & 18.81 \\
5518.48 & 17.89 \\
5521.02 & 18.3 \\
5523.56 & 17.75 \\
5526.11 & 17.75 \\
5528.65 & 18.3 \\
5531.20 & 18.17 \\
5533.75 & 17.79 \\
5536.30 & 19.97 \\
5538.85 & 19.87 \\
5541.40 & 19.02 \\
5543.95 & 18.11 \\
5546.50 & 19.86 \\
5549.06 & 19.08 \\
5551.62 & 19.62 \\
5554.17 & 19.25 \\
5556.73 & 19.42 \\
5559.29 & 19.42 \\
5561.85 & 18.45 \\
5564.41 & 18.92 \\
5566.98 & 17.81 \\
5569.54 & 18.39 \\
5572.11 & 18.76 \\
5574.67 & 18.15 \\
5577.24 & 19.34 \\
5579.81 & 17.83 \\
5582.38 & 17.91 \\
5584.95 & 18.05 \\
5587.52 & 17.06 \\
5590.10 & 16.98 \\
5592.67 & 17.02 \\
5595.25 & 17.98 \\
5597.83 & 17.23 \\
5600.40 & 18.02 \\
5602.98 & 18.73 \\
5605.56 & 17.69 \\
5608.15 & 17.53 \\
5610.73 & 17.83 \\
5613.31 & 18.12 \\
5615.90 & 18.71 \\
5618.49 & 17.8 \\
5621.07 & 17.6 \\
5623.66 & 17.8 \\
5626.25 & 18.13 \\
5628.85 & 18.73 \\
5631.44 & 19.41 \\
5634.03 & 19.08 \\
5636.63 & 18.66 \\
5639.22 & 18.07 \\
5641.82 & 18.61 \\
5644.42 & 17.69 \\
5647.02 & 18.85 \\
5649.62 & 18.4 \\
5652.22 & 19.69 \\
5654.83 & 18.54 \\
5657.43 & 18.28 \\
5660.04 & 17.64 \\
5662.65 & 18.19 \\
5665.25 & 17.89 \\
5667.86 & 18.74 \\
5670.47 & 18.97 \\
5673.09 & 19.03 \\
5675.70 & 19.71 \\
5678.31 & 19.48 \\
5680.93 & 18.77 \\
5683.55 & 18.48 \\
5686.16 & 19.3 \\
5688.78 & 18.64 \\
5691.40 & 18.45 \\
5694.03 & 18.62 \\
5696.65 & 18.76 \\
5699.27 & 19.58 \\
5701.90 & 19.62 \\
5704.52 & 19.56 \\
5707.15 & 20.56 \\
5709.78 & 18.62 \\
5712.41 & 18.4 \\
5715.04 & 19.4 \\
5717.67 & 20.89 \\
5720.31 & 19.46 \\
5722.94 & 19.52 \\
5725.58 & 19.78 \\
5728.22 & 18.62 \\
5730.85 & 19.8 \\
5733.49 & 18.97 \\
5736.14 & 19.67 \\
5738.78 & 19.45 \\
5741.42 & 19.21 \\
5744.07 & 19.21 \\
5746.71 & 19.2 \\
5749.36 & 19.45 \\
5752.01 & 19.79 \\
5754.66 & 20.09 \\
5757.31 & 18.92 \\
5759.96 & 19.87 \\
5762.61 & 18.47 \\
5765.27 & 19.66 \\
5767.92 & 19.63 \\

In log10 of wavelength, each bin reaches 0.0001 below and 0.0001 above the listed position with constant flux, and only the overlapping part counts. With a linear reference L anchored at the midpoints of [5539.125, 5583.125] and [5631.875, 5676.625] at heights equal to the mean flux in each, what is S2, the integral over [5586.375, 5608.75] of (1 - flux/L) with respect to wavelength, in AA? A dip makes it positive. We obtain 1.4 AA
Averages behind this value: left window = 18.8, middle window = 17.6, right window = 18.6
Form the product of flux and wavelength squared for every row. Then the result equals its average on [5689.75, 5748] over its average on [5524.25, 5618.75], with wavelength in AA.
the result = 1.1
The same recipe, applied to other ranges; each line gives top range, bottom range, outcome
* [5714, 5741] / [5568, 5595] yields 1.15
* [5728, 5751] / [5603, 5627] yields 1.12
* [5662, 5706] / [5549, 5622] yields 1.08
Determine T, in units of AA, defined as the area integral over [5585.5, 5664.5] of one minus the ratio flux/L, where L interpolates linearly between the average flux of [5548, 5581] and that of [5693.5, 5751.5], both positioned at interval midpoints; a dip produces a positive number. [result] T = 3.7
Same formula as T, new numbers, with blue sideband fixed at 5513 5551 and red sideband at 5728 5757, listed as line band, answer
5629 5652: 0.5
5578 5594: 1.1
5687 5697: 0.3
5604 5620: 0.8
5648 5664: 0.5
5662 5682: 0.3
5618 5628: 0.6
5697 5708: -0.2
